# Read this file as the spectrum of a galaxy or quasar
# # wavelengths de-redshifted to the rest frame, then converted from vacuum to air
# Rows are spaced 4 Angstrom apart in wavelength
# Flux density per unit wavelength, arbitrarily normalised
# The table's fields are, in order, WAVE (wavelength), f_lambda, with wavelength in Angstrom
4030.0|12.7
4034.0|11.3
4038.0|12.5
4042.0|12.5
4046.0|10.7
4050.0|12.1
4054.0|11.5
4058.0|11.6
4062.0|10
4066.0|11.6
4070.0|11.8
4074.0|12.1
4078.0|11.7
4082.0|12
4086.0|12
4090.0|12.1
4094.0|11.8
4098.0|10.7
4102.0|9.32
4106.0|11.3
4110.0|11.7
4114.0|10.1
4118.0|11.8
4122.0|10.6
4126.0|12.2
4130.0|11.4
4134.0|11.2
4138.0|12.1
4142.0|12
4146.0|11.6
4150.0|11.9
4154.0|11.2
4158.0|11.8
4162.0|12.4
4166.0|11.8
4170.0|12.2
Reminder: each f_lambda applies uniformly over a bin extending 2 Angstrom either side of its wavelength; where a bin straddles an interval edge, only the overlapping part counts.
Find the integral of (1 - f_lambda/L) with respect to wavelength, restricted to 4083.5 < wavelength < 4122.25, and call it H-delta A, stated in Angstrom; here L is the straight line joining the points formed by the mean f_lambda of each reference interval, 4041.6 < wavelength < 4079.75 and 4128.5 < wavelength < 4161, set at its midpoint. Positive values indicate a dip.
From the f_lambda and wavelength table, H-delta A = 1.4 Angstrom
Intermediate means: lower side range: 11.5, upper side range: 11.7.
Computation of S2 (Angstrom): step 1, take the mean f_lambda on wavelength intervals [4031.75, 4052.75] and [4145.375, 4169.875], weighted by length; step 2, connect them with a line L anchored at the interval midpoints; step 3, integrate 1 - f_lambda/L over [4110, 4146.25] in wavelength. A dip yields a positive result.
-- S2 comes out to 1.1 Angstrom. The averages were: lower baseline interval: 11.8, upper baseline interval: 11.8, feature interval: 11.5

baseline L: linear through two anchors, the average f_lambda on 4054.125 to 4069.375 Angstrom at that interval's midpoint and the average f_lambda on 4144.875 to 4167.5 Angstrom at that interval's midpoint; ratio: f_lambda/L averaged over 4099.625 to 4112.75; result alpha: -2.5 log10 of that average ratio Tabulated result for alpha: 0.07 mag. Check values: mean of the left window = 11.2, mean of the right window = 11.8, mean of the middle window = 10.7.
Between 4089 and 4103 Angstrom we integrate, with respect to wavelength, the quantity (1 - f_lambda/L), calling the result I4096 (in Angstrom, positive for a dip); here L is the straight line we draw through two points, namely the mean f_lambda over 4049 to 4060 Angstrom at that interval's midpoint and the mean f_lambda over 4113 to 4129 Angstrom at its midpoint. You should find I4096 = 0.5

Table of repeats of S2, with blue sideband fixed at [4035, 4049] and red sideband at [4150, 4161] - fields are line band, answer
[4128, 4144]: 0.0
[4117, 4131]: 0.3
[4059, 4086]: 0.6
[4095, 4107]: 1.3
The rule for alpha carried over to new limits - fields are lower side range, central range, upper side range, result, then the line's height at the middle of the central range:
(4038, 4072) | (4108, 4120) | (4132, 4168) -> 0.05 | 11.7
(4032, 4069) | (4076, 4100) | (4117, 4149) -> -0.01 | 11.6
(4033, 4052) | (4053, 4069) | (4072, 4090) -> 0.07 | 11.9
